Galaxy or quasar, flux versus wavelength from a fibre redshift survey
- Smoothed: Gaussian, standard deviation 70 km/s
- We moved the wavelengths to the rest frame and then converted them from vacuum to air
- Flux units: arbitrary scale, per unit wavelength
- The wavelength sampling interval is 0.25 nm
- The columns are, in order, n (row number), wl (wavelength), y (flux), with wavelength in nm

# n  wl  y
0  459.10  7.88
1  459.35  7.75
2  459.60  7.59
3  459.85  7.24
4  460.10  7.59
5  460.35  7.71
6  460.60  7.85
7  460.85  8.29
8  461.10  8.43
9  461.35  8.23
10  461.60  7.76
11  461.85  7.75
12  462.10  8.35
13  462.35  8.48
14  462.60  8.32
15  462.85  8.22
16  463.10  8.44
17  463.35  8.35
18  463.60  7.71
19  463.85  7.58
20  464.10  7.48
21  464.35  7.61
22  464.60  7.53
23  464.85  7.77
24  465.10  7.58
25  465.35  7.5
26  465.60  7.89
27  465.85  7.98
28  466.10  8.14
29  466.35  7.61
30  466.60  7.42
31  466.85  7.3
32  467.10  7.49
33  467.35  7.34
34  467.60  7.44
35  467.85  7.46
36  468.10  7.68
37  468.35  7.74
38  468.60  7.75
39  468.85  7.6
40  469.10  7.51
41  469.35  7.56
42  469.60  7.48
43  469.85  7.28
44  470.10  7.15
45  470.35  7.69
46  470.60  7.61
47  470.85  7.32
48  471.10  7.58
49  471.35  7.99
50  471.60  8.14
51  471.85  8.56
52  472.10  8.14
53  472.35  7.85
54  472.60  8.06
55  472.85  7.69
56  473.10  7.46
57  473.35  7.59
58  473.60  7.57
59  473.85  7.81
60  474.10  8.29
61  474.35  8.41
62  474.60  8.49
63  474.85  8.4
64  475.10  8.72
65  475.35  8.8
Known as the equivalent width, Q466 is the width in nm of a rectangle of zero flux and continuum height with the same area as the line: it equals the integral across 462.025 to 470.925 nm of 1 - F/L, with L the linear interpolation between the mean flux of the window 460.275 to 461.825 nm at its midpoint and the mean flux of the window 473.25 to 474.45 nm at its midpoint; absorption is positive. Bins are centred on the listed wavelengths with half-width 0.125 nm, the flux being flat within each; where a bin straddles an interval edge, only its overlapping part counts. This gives 0.32 nm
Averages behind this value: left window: 8.04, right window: 7.93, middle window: 7.7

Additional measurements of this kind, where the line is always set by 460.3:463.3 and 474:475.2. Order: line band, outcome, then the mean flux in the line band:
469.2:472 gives 0.233 nm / 7.67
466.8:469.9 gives 0.297 nm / 7.52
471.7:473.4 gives 0.099 nm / 7.92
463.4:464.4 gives 0.069 nm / 7.65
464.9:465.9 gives 0.064 nm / 7.72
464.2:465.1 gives 0.067 nm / 7.62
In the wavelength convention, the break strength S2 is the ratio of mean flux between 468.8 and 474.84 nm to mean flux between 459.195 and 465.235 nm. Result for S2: 1.0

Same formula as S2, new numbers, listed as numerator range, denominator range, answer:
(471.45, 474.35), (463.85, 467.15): 1.04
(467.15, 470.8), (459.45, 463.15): 0.94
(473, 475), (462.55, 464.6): 1.01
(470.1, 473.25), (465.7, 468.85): 1.03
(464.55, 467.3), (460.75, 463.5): 0.93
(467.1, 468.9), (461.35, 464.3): 0.94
